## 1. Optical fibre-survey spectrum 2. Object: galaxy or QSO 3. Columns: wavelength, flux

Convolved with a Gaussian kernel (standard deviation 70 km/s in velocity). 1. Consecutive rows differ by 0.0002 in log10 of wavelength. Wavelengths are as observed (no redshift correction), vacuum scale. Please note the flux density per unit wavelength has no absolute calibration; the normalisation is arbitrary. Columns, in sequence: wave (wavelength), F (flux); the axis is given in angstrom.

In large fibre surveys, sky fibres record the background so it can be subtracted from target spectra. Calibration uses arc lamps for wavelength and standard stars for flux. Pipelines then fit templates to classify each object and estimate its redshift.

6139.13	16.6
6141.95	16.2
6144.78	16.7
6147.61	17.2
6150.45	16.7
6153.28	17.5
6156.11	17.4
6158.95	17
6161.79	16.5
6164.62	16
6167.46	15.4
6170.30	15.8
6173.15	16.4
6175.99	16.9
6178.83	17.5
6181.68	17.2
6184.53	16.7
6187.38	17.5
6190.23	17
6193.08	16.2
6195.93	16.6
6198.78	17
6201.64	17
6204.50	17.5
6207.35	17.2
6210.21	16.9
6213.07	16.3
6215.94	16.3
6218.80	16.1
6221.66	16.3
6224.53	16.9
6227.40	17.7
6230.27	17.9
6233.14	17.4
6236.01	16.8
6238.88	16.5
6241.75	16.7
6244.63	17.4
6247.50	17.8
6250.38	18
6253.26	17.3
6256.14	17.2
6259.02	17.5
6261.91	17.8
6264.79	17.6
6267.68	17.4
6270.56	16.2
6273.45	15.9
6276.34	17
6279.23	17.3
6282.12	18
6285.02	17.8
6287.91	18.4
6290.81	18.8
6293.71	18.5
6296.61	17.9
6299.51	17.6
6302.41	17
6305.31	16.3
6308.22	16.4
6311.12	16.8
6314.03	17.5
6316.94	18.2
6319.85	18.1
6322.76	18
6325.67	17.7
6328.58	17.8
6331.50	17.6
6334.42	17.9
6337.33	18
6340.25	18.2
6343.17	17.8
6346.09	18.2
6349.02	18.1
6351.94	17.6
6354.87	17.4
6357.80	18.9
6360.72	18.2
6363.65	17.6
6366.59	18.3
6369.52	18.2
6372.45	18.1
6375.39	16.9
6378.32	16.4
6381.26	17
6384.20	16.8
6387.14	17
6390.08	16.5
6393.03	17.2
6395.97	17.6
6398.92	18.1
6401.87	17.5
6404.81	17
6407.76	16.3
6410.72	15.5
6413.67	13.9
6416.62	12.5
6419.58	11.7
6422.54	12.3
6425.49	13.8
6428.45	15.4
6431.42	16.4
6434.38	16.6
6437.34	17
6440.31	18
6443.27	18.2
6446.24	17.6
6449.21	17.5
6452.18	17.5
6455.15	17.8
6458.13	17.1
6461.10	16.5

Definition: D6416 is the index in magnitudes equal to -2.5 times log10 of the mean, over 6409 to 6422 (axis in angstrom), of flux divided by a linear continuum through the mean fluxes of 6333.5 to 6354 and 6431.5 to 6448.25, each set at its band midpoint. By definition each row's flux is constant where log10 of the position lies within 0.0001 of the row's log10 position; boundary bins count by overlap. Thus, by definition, 0.30 mag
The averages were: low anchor 18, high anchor 17.4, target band 13.4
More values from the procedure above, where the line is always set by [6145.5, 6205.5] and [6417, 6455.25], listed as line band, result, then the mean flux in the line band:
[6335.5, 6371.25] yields -0.114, 18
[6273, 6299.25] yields -0.085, 17.8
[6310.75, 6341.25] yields -0.096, 17.8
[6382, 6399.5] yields -0.067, 17.1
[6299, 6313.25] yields -0.027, 16.8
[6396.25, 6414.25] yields -0.034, 16.6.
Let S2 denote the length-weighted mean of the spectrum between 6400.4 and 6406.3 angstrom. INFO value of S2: 17.3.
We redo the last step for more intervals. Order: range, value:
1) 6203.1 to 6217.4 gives 16.8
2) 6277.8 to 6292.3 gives 18.1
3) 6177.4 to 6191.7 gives 17.2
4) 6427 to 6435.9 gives 16.1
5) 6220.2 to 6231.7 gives 17.2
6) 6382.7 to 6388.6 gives 16.9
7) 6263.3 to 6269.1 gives 17.5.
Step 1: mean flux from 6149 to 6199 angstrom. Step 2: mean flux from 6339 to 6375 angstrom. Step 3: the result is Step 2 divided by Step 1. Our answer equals 1.08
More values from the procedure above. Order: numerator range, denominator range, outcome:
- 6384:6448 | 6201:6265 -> 0.94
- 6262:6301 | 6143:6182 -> 1.05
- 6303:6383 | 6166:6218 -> 1.06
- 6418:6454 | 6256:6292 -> 0.92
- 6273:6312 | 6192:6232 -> 1.04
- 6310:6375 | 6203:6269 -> 1.04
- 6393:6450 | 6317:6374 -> 0.89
